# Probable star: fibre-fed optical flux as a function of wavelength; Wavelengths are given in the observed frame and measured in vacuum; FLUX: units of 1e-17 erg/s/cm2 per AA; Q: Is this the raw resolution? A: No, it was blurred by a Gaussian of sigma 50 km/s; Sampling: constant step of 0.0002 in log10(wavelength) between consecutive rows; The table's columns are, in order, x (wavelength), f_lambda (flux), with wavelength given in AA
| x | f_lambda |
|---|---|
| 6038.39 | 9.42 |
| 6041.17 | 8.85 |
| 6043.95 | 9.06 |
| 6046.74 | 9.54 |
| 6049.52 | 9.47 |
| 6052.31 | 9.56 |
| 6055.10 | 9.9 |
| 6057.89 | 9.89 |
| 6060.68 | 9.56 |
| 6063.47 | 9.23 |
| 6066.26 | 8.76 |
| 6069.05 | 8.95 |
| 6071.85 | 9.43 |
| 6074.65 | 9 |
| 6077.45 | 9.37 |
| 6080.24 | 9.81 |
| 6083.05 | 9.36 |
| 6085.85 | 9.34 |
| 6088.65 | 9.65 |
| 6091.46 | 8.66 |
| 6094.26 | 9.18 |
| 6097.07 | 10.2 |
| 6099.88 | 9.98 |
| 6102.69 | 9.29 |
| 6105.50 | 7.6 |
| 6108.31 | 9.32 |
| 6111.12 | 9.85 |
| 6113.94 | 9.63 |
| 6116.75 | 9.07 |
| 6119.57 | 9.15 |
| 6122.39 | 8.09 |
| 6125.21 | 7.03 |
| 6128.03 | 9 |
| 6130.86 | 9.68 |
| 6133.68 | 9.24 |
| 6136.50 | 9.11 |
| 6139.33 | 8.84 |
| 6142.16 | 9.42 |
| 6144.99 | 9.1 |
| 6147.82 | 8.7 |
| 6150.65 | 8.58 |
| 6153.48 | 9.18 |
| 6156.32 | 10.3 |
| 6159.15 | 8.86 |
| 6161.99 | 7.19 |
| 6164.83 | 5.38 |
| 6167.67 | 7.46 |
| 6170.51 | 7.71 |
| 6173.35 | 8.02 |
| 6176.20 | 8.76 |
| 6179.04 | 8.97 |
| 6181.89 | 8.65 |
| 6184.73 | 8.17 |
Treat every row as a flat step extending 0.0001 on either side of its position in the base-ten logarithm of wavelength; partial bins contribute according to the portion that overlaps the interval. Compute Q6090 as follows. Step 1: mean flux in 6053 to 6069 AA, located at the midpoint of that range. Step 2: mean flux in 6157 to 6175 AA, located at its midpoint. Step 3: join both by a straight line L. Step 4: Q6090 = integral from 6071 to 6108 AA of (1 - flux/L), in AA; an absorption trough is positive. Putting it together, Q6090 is -1.5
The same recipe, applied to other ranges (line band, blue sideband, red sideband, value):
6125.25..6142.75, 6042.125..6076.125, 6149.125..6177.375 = -1.1 AA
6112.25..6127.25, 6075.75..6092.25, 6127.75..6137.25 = 1.1 AA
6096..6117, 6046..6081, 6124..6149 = -0.6 AA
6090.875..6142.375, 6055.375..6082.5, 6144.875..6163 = 0.1 AA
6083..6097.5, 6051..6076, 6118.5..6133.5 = -0.5 AA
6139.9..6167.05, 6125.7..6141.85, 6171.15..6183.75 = 1.0 AA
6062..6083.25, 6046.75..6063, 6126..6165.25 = 0.5 AA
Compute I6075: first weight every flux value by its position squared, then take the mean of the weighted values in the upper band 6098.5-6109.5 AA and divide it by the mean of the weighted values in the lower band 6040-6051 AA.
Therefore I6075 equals 1.0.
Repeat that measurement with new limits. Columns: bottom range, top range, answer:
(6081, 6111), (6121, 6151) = 0.96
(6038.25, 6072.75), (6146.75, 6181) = 0.92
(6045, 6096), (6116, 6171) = 0.94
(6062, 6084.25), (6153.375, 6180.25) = 0.91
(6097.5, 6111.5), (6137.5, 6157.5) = 1.00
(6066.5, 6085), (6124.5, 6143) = 0.98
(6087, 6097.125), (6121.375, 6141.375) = 0.95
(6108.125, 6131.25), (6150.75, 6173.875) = 0.91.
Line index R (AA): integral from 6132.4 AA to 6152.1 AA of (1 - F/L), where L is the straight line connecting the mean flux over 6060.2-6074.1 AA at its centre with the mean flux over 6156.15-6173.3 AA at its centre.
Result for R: -2.5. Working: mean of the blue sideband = 9.15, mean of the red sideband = 7.65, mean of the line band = 9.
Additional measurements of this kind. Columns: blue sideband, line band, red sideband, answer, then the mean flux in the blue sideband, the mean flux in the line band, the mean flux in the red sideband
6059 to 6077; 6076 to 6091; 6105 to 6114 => -0.45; 9.18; 9.45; 9.17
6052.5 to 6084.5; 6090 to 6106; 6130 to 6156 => 0.09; 9.39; 9.24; 9.13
